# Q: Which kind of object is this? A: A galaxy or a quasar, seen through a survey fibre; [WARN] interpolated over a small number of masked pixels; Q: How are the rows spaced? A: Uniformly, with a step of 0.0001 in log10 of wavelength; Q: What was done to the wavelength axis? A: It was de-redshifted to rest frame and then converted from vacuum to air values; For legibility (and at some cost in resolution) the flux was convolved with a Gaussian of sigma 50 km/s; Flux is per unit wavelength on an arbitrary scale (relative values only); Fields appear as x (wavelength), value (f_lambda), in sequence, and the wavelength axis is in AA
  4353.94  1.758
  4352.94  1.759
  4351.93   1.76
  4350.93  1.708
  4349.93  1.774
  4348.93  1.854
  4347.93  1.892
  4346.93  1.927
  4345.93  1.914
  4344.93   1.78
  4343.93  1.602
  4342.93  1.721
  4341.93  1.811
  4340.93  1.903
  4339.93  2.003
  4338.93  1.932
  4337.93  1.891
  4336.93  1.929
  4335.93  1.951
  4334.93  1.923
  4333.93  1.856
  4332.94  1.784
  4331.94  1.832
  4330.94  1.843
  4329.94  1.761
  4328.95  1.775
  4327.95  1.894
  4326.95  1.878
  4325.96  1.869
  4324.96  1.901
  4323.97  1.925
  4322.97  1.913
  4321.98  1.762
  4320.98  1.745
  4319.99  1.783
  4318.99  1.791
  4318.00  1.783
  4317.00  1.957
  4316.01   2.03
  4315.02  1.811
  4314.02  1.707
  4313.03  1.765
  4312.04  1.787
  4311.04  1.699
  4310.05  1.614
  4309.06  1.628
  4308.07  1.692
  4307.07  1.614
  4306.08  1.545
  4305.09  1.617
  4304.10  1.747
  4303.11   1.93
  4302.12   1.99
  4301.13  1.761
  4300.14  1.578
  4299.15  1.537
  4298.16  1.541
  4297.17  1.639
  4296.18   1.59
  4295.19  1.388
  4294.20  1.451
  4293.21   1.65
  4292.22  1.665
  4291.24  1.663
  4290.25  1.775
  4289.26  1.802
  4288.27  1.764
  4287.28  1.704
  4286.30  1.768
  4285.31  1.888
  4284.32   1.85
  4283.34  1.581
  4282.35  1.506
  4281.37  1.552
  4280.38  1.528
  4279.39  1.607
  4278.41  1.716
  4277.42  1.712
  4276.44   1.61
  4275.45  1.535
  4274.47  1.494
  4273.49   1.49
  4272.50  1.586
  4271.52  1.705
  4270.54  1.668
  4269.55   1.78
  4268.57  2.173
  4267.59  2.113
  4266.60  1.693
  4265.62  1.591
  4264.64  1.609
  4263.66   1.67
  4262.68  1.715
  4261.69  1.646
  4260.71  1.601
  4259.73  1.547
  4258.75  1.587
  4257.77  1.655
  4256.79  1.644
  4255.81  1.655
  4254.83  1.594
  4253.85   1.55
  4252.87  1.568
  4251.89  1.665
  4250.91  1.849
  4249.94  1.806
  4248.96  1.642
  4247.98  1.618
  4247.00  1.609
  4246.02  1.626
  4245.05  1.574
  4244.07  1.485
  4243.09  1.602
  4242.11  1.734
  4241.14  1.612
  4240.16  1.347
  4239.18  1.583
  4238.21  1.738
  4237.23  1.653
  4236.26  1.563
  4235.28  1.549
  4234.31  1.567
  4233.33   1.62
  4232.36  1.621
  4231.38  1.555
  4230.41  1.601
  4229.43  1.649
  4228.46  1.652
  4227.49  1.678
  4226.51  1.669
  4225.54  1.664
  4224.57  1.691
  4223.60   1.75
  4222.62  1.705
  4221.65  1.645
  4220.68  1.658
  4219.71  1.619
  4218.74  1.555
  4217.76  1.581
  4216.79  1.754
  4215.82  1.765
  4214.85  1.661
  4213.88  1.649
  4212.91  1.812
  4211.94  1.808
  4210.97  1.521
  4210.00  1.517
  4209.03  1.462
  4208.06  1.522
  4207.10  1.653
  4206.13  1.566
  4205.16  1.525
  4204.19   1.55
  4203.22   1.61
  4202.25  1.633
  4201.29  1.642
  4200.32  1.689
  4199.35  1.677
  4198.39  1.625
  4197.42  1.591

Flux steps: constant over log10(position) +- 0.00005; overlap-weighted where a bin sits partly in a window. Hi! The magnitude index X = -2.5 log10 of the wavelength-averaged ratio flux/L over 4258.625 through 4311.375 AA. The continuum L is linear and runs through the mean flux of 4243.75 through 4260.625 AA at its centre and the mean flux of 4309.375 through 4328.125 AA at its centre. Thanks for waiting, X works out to 0.03 mag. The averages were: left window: 1.63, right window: 1.82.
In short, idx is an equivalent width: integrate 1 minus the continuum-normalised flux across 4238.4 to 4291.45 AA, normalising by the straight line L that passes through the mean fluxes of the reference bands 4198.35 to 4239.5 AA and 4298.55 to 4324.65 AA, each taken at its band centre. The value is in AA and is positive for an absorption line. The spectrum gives 1.1 AA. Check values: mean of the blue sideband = 1.63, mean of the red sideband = 1.76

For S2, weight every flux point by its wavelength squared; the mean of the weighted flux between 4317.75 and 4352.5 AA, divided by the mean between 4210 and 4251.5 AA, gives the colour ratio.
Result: 1.18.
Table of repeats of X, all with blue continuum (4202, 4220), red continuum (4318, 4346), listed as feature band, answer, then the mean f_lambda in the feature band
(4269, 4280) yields 0.07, 1.63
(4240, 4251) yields 0.04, 1.63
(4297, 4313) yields 0.07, 1.69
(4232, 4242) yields 0.05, 1.59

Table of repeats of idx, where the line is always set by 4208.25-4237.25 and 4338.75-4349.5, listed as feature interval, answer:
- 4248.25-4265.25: 0.5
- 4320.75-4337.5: -0.3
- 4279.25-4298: 1.1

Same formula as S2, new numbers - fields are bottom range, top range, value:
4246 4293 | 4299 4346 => 1.10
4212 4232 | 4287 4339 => 1.10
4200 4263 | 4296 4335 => 1.13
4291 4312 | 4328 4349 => 1.14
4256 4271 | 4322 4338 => 1.13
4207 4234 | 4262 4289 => 1.05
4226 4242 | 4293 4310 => 1.05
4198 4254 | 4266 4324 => 1.08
